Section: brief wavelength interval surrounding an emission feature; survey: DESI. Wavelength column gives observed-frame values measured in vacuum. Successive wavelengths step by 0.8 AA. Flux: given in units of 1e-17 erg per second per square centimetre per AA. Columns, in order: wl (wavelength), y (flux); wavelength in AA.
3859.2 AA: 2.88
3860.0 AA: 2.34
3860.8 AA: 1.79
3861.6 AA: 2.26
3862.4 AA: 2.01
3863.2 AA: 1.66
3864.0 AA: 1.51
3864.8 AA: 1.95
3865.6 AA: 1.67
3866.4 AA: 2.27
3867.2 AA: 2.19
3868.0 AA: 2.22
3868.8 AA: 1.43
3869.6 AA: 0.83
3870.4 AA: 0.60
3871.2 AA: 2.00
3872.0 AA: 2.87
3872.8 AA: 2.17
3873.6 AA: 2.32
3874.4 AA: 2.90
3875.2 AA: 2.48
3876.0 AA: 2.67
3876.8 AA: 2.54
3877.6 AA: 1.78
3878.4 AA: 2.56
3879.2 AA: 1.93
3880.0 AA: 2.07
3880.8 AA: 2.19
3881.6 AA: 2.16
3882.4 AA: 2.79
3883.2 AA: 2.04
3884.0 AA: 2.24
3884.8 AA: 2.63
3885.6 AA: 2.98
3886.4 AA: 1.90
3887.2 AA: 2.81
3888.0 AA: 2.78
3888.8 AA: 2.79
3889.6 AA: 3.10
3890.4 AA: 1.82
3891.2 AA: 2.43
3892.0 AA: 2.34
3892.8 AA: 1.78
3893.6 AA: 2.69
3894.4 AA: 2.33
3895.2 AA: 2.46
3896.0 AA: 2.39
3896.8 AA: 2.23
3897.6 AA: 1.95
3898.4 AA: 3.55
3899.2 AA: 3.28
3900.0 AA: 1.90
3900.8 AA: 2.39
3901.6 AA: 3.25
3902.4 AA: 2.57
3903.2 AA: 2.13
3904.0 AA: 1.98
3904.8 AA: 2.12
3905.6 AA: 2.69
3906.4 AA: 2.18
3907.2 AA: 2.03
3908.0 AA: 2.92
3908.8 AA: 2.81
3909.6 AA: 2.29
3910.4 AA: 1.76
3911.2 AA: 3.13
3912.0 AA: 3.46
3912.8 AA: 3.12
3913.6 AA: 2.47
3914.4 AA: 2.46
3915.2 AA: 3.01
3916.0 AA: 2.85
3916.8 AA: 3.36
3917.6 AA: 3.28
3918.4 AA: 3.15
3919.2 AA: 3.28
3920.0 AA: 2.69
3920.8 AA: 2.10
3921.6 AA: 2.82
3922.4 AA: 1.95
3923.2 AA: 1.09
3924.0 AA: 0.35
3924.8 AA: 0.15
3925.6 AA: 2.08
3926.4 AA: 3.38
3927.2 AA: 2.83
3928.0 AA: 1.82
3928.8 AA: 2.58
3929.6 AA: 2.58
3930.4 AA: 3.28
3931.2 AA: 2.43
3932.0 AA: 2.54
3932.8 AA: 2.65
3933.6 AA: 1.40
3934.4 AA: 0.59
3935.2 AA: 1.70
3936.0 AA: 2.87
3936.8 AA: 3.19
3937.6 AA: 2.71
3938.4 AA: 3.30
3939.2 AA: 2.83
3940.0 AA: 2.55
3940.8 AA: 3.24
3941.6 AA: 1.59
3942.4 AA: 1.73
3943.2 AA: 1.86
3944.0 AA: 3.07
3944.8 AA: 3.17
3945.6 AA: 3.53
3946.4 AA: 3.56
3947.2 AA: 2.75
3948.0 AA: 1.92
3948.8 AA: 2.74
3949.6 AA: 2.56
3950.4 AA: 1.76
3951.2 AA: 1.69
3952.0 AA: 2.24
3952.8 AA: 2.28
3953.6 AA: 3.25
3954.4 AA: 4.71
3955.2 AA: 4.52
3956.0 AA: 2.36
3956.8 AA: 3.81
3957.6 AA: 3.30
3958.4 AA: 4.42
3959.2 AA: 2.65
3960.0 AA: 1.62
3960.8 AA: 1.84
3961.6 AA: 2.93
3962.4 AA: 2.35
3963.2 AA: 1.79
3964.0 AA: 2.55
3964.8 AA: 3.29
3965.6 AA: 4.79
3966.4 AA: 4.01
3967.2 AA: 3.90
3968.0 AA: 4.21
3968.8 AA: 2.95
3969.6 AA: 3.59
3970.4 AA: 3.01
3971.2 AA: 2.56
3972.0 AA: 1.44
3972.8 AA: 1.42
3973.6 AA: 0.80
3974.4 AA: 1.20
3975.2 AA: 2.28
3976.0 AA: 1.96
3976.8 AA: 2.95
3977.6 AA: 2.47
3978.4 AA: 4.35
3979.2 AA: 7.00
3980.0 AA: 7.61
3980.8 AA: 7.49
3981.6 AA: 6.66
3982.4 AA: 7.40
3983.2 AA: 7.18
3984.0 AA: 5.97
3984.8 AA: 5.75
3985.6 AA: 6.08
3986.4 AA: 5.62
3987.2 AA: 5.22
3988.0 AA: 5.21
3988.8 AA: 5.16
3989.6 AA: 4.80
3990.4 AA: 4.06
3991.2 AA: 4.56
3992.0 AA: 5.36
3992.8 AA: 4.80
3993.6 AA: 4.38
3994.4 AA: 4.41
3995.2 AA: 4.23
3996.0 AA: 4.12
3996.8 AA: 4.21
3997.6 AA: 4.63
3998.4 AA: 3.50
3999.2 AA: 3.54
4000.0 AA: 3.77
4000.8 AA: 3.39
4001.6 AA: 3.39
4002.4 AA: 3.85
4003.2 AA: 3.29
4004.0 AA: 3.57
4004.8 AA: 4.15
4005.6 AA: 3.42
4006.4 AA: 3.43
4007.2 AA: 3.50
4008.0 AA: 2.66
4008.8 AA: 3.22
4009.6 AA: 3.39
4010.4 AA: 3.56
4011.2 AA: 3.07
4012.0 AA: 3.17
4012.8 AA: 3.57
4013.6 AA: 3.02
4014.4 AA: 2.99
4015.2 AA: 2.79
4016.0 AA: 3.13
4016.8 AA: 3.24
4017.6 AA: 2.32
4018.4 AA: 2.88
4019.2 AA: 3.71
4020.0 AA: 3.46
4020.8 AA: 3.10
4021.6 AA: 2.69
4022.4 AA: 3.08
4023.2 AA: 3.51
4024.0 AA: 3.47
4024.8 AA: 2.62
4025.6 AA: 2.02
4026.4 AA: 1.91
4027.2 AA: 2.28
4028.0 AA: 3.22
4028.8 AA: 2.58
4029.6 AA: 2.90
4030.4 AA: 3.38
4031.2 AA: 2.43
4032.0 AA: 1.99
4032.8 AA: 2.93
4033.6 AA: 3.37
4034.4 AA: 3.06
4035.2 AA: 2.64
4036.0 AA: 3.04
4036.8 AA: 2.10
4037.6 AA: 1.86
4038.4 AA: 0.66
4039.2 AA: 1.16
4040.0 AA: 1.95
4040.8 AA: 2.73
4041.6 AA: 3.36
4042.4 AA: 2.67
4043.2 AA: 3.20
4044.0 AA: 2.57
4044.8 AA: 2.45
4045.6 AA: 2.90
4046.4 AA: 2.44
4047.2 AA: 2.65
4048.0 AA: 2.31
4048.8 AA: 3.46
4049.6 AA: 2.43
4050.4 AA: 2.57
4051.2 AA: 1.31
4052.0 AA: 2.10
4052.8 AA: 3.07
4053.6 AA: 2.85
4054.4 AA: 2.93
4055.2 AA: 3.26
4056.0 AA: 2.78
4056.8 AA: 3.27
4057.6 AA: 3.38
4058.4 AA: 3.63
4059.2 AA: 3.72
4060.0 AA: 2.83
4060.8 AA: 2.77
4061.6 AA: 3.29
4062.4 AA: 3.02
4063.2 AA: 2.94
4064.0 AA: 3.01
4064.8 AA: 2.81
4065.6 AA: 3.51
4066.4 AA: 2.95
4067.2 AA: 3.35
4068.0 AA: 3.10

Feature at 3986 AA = Ly-alpha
